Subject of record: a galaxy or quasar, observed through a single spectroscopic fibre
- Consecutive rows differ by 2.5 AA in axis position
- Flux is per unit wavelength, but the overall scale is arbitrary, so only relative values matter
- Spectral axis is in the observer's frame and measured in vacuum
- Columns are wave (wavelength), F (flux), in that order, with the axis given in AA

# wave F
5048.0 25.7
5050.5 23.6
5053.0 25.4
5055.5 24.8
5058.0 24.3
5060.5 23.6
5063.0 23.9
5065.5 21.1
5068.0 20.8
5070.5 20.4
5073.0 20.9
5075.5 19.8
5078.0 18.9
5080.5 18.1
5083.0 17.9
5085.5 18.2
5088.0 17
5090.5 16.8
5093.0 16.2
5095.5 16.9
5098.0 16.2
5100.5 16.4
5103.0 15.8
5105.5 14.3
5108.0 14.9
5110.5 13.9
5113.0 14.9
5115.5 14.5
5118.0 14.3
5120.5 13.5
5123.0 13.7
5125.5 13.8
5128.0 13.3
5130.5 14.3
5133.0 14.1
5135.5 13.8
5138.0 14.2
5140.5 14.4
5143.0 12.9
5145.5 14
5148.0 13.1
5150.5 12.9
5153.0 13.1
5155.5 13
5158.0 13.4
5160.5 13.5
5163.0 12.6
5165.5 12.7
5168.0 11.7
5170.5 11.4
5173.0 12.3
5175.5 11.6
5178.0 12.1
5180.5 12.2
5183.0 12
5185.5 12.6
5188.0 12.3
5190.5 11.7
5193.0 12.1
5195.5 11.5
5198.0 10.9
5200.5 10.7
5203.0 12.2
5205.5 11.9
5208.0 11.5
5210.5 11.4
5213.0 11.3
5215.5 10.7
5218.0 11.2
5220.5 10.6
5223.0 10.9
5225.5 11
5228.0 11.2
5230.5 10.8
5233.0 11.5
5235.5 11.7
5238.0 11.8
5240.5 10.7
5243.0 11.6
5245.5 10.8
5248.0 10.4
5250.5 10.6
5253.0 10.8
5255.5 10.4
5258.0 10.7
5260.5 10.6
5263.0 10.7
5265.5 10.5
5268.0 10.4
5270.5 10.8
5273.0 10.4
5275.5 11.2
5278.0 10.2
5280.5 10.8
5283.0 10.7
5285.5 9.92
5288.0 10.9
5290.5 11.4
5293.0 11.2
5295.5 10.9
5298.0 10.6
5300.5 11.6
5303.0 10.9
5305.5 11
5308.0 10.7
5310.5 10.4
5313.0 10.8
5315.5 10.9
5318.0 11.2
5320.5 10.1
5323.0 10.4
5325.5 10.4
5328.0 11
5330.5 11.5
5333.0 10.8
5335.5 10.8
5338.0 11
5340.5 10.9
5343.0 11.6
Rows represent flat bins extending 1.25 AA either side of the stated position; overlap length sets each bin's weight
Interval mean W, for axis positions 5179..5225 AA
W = 11.5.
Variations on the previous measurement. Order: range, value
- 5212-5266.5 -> 10.9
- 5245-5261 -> 10.6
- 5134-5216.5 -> 12.4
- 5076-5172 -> 14.6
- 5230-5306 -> 10.9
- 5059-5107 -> 18.6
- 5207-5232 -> 11.1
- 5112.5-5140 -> 14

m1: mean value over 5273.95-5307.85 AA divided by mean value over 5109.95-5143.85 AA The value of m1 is 0.8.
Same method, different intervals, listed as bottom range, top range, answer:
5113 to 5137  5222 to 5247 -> 0.80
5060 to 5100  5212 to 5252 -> 0.58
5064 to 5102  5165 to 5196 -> 0.65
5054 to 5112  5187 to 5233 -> 0.60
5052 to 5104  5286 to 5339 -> 0.55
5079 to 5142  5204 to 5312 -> 0.72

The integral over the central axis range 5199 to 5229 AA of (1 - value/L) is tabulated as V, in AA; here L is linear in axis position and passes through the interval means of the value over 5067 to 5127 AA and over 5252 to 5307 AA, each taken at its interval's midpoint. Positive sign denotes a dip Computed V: 3.8 AA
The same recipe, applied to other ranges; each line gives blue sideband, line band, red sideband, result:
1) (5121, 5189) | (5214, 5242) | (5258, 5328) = 1.6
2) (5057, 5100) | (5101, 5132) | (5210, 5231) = 5.1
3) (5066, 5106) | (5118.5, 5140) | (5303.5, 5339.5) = 3.5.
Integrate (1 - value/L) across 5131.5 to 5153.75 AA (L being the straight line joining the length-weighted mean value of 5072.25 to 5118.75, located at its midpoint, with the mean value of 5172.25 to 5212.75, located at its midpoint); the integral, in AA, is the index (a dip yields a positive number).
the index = 1.00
